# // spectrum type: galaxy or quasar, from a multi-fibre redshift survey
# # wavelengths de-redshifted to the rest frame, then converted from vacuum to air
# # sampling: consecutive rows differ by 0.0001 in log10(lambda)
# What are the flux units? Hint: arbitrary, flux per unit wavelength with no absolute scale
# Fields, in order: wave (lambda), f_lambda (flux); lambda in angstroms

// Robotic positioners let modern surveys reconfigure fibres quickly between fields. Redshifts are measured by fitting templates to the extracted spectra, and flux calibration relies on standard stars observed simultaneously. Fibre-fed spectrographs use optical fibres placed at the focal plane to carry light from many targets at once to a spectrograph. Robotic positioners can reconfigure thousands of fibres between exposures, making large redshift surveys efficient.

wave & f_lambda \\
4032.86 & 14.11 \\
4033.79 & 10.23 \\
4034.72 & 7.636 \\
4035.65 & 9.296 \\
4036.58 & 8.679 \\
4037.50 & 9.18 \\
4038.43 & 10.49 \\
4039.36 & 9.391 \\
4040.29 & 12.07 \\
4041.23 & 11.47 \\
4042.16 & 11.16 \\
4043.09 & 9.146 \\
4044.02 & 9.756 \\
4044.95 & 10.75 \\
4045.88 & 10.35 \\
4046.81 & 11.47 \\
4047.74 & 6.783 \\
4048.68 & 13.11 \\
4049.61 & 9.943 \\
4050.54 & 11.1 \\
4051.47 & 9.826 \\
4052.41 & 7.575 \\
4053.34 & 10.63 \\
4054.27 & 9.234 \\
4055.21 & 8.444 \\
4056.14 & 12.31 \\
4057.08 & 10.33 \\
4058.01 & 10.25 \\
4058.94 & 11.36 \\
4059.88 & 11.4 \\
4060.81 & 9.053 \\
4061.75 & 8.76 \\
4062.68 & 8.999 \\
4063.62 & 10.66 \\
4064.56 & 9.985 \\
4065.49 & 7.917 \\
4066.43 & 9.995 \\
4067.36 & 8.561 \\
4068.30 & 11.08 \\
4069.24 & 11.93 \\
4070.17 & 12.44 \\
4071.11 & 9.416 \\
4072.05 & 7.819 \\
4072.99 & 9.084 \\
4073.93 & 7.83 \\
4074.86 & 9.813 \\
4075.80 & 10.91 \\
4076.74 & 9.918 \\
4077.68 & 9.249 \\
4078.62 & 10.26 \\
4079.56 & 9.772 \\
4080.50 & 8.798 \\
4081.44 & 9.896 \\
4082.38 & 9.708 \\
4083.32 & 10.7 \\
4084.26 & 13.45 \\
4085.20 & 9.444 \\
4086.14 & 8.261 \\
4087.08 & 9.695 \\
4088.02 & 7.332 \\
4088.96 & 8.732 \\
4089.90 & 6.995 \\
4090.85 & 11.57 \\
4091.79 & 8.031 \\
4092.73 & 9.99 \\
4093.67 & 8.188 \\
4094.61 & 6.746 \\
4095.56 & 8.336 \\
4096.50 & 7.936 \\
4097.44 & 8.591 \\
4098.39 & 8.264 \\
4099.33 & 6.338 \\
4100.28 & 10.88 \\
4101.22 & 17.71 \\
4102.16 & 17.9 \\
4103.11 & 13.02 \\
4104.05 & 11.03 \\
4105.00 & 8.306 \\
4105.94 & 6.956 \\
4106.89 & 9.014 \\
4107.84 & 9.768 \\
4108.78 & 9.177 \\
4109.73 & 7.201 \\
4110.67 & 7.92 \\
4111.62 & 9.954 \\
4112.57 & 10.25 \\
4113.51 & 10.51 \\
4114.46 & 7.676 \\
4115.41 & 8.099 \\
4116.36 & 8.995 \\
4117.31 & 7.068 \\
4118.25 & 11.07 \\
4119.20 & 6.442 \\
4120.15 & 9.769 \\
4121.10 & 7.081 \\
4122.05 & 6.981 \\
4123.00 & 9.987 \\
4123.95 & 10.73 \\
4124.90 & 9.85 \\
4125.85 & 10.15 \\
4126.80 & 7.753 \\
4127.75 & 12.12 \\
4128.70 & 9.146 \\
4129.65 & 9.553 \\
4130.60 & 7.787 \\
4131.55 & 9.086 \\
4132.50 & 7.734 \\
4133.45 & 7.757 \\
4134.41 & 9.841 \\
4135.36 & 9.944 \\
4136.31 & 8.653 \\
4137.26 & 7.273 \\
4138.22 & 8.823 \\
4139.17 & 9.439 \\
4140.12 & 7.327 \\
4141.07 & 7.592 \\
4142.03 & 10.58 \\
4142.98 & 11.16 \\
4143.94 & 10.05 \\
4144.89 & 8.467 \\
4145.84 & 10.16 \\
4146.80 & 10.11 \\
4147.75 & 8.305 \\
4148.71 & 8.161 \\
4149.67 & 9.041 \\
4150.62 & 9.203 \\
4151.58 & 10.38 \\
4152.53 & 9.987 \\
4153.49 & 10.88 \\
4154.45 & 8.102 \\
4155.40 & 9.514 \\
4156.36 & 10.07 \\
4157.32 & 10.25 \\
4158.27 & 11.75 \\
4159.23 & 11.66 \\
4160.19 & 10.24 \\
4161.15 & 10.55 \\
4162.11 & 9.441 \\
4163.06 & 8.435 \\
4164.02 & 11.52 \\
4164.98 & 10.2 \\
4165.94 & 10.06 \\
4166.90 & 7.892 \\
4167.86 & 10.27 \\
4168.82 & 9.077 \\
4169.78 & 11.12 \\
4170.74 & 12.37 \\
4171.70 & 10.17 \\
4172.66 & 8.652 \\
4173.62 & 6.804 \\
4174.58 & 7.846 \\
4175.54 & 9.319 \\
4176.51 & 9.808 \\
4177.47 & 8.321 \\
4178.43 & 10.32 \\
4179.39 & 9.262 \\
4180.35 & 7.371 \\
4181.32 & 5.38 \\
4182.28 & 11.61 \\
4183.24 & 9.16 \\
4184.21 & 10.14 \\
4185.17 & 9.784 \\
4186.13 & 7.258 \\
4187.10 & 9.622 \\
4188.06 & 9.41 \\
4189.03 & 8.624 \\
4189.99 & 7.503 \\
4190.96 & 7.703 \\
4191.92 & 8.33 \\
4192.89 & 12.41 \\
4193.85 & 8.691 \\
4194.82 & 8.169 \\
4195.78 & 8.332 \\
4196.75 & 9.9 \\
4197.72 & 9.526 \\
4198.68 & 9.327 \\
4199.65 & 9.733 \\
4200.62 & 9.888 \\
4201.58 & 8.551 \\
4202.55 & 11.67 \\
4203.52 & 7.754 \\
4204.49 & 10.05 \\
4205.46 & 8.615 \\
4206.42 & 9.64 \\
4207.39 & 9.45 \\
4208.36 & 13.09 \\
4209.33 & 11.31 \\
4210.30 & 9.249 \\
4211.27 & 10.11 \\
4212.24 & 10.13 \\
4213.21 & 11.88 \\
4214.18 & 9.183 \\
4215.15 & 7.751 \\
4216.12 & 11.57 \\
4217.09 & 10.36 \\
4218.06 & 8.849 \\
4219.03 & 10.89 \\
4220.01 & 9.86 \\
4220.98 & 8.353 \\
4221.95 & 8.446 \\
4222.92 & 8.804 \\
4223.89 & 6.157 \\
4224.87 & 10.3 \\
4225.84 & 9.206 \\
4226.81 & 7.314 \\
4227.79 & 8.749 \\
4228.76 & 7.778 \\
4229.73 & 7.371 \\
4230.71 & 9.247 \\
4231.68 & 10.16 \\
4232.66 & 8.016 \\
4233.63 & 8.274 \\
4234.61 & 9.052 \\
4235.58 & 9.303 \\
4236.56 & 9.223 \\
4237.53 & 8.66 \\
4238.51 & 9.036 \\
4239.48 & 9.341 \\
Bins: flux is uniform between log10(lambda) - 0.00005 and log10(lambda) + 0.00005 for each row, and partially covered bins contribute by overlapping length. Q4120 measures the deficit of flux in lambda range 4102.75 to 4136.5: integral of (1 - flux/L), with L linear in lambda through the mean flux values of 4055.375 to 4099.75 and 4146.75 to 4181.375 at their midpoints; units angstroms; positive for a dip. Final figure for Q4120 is 1.6 angstroms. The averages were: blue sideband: 9.49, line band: 9.06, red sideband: 9.55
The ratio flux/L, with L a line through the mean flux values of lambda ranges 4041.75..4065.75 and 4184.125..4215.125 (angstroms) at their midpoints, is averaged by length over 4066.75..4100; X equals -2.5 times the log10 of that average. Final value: 0.07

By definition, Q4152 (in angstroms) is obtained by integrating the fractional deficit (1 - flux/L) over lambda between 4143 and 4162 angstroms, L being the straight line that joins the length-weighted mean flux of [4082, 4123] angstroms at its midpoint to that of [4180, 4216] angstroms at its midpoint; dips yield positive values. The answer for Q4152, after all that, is -1.0 angstroms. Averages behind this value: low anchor 9.33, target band 9.86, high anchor 9.39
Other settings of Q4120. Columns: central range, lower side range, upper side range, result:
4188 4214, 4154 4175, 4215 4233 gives -0.9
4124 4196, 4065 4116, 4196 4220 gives 3.4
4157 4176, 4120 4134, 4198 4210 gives -0.8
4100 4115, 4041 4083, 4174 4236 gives -1.1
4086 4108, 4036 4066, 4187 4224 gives 0.7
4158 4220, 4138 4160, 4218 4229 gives -2.9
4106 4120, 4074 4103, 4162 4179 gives 1.4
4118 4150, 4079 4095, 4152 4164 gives 2.6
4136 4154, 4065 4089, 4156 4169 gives 1.4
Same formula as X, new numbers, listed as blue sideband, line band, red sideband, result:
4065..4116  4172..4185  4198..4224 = 0.10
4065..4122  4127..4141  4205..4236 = 0.07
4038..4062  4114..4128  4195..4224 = 0.13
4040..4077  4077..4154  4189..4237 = 0.05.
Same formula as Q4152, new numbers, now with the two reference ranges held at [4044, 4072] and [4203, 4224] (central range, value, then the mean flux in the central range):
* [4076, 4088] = 0.2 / 9.85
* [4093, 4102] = 0.4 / 9.55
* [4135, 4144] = 0.8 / 9.03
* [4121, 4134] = 1.1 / 9.04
